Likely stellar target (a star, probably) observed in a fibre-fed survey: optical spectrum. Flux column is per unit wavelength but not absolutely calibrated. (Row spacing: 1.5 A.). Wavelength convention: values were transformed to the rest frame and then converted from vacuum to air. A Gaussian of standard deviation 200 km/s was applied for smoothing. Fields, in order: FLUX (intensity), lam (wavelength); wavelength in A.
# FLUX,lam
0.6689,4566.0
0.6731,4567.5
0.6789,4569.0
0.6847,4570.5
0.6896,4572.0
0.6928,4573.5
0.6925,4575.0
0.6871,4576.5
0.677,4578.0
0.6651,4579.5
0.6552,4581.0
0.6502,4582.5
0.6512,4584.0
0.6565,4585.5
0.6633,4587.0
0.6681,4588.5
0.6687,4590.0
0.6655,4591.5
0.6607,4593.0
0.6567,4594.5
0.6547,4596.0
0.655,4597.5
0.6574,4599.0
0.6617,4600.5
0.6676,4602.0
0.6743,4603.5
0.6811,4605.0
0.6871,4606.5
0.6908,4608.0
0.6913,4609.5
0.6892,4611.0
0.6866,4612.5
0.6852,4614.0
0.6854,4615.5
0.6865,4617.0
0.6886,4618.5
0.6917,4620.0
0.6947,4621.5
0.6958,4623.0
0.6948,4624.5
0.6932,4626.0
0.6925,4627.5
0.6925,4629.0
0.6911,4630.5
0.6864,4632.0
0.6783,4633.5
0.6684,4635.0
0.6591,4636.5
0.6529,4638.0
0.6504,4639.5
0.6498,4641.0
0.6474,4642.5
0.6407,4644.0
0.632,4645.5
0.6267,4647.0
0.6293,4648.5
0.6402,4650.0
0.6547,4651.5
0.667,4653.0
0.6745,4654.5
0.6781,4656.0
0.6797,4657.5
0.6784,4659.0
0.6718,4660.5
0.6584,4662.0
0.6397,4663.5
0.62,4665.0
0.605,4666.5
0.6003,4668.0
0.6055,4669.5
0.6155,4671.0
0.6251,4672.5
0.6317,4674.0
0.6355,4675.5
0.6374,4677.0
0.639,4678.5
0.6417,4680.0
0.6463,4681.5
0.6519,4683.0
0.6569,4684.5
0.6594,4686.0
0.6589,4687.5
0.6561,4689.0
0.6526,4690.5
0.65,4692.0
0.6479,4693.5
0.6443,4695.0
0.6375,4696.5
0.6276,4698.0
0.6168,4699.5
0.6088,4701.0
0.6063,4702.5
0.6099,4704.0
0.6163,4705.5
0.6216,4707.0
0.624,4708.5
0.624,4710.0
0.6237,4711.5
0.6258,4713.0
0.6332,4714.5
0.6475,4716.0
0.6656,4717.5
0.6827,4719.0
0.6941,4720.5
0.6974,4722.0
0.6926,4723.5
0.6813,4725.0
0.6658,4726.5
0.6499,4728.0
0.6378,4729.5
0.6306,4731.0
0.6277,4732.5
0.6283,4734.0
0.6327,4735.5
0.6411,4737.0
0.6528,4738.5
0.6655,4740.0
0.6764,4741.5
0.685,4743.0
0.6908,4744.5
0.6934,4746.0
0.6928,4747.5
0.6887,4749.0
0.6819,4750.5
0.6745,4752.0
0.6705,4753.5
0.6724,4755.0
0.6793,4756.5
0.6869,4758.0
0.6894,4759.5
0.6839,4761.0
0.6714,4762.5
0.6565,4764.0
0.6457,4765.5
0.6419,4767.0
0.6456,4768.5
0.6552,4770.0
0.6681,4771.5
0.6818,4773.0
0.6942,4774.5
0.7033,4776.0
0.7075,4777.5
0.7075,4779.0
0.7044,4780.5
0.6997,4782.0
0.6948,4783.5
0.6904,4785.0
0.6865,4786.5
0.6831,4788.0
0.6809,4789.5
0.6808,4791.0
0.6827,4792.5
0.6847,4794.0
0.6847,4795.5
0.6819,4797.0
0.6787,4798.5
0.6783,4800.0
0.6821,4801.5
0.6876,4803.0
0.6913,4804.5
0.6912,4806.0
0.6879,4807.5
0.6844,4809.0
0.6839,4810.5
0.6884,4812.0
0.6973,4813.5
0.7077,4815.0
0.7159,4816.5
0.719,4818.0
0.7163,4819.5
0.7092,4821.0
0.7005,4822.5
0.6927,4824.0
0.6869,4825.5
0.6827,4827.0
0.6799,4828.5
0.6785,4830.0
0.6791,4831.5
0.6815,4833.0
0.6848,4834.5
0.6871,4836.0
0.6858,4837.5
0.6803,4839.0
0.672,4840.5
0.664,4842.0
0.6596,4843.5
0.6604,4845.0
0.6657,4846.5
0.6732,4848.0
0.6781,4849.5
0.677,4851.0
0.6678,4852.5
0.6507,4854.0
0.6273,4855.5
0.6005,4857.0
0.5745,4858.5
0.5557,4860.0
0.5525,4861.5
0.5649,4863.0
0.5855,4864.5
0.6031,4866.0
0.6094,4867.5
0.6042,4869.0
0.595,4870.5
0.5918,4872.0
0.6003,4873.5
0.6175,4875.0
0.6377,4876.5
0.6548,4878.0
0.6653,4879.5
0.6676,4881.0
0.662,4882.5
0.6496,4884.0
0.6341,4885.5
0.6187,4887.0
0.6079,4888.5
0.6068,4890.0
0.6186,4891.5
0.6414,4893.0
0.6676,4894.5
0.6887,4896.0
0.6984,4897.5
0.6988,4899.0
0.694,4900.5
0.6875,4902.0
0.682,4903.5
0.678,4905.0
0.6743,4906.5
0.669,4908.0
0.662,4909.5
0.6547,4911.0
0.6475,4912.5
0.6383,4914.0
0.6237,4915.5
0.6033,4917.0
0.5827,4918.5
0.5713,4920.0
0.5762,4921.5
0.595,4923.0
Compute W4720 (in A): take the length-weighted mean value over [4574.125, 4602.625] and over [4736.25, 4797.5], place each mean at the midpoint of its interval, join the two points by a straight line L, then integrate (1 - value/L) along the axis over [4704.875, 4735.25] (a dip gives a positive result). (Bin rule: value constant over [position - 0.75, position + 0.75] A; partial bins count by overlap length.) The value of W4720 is 1.2 A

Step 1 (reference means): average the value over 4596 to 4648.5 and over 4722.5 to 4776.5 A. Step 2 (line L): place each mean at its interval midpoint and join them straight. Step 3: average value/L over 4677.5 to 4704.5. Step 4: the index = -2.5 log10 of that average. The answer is 0.05 mag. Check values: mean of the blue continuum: 0.673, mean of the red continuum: 0.668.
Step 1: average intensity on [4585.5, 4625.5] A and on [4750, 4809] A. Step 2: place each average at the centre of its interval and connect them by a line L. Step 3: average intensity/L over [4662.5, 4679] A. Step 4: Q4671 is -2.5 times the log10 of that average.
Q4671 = 0.09 mag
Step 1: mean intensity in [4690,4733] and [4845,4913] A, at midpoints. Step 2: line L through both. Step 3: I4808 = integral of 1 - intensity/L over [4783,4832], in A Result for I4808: -3.8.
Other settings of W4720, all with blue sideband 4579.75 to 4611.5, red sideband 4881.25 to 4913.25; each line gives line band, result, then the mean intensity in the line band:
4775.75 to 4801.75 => -1.1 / 0.689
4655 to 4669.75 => 0.4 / 0.646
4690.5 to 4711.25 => 1.2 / 0.627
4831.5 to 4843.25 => -0.3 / 0.679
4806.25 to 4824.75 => -1.1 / 0.7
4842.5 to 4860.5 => 0.5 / 0.642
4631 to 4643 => 0.1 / 0.662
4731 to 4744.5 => 0.2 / 0.652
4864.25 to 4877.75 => 1.1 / 0.608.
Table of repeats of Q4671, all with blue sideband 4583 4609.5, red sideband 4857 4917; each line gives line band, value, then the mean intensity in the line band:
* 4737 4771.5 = -0.04 mag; 0.672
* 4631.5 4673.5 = 0.02 mag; 0.647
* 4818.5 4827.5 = -0.09 mag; 0.699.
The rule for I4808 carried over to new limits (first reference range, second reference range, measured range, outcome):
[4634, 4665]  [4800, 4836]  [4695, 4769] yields 2.0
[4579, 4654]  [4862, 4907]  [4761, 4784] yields -0.9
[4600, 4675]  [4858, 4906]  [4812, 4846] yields -2.6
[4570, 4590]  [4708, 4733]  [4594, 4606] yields 0.1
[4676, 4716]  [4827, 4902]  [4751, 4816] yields -4.3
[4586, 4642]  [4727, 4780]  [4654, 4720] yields 3.2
